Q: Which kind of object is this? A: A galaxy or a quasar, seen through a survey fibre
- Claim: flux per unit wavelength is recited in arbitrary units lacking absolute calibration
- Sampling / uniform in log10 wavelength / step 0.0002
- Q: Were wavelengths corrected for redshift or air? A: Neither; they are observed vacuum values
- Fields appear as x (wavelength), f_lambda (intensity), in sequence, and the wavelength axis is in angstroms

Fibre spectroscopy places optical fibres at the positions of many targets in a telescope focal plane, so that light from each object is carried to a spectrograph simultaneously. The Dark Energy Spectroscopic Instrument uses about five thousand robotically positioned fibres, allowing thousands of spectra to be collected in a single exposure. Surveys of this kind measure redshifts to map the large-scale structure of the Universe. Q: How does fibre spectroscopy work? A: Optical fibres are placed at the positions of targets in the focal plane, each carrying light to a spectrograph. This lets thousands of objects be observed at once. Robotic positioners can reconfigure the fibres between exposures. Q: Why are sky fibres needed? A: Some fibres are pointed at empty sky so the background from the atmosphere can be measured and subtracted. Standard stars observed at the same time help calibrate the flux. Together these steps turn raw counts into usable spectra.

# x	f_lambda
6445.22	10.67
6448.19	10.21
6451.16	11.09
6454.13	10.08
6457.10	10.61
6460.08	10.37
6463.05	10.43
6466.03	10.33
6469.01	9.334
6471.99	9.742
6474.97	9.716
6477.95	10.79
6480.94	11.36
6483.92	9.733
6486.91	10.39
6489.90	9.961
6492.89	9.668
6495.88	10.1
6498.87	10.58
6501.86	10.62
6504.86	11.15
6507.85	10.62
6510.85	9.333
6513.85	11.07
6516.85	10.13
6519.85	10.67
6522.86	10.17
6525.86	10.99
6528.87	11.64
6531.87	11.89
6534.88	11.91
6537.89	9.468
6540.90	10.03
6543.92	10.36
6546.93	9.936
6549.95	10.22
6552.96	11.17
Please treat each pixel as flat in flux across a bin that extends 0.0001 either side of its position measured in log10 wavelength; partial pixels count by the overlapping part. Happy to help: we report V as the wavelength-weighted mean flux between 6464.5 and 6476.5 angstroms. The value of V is 9.79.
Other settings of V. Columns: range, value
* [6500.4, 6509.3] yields 10.8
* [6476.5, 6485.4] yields 10.6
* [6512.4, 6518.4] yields 10.6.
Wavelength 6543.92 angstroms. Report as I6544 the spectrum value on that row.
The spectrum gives 10.36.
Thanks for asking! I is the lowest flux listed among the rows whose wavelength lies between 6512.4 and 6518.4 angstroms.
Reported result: 10.13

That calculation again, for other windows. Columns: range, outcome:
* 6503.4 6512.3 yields 9.333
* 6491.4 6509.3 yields 9.668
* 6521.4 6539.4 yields 9.468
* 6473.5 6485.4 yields 9.716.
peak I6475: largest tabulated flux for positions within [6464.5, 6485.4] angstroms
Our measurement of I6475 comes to 11.36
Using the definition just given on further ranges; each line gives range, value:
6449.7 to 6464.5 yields 11.09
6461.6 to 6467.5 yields 10.43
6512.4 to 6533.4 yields 11.89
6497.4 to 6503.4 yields 10.62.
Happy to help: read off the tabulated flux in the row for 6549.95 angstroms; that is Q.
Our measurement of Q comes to 10.22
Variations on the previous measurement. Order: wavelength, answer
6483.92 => 9.733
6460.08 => 10.37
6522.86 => 10.17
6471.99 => 9.742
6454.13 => 10.08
